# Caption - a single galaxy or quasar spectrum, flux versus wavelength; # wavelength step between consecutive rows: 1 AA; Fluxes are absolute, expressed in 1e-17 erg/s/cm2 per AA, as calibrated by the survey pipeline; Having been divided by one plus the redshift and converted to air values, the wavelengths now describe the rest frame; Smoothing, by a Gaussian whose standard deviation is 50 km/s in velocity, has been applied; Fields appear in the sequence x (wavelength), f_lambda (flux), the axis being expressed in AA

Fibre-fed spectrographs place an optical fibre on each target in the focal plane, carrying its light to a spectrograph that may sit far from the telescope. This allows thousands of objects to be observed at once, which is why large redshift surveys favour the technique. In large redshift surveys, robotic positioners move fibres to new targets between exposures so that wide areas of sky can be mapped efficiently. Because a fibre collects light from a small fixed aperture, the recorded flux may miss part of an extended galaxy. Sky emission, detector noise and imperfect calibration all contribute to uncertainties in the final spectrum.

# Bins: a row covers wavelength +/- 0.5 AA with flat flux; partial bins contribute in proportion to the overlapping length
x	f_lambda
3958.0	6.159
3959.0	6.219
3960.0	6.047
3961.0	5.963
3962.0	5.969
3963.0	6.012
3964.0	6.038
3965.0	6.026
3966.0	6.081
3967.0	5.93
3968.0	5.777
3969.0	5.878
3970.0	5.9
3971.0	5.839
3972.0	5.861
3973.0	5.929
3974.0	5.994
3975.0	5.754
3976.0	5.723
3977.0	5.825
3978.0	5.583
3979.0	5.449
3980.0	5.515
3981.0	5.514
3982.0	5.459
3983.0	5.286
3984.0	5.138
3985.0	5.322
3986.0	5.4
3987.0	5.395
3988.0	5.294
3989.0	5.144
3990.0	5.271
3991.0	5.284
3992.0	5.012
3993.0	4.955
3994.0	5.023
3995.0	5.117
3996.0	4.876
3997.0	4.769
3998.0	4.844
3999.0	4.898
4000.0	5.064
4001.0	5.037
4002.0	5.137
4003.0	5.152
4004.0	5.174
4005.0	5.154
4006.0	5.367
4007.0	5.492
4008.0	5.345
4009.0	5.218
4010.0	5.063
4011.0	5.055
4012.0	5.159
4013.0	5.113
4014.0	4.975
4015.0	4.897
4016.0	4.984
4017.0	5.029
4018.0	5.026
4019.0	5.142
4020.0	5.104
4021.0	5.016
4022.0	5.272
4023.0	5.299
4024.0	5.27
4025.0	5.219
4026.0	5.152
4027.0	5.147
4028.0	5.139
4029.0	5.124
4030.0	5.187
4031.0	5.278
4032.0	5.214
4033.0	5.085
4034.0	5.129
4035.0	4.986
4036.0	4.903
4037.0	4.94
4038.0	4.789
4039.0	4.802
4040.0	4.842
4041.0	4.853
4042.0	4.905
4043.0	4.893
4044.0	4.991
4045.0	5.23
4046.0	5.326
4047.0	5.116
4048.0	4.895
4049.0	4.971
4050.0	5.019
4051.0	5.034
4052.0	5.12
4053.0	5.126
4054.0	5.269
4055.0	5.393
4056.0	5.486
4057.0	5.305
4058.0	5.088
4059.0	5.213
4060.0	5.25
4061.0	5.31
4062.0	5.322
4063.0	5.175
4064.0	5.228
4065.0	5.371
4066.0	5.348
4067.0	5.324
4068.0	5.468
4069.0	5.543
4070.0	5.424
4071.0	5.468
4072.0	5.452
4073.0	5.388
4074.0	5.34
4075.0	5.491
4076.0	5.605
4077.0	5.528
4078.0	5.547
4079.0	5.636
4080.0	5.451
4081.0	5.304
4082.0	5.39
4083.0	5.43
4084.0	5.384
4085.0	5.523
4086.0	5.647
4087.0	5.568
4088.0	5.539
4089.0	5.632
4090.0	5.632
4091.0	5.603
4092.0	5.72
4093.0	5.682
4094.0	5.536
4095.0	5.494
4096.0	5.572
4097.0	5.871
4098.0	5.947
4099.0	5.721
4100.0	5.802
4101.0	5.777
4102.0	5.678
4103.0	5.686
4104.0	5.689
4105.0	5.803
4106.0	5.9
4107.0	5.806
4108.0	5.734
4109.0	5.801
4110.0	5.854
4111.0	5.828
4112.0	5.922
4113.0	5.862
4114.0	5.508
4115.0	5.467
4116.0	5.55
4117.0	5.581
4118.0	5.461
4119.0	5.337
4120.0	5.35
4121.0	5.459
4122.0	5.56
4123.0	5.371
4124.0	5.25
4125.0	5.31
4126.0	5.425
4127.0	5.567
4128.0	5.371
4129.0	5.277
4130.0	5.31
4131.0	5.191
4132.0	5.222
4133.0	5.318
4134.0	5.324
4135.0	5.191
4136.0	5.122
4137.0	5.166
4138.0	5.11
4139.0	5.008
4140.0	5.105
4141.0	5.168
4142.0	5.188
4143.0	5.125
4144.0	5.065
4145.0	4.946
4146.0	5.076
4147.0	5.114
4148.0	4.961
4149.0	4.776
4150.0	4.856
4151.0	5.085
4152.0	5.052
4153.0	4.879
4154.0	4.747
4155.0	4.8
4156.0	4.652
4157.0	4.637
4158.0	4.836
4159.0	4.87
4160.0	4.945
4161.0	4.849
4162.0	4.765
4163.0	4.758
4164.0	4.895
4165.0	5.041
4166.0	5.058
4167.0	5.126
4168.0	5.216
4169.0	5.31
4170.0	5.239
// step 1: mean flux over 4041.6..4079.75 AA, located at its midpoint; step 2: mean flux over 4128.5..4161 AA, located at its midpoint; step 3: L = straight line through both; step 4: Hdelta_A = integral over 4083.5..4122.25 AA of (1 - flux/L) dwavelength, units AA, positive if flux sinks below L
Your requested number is -3.7 AA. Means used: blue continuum 5.28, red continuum 5.03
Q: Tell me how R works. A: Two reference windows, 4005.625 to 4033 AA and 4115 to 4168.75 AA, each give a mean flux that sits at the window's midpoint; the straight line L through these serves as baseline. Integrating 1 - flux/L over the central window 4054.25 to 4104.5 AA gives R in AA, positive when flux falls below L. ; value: -3.5 AA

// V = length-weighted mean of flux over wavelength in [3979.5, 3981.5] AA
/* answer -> 5.51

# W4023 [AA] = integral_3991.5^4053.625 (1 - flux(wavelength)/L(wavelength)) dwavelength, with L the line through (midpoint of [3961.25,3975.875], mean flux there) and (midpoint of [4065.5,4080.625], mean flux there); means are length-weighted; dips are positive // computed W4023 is 6.7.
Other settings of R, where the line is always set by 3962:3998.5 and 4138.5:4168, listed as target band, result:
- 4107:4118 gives -1.3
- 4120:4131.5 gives -0.8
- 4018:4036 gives 0.7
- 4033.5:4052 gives 1.1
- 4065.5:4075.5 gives -0.4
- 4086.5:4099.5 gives -1.3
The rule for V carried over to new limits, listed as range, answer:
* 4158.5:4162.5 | 4.86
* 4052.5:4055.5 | 5.26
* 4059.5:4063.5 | 5.26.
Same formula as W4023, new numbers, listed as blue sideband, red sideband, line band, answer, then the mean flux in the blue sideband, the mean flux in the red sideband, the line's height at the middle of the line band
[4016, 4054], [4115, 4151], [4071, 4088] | -1.1 AA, 5.07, 5.24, 5.15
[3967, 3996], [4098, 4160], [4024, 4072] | 2.2 AA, 5.48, 5.32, 5.41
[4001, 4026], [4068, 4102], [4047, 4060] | 0.5 AA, 5.15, 5.57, 5.38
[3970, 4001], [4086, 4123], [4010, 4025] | 0.9 AA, 5.36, 5.66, 5.44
